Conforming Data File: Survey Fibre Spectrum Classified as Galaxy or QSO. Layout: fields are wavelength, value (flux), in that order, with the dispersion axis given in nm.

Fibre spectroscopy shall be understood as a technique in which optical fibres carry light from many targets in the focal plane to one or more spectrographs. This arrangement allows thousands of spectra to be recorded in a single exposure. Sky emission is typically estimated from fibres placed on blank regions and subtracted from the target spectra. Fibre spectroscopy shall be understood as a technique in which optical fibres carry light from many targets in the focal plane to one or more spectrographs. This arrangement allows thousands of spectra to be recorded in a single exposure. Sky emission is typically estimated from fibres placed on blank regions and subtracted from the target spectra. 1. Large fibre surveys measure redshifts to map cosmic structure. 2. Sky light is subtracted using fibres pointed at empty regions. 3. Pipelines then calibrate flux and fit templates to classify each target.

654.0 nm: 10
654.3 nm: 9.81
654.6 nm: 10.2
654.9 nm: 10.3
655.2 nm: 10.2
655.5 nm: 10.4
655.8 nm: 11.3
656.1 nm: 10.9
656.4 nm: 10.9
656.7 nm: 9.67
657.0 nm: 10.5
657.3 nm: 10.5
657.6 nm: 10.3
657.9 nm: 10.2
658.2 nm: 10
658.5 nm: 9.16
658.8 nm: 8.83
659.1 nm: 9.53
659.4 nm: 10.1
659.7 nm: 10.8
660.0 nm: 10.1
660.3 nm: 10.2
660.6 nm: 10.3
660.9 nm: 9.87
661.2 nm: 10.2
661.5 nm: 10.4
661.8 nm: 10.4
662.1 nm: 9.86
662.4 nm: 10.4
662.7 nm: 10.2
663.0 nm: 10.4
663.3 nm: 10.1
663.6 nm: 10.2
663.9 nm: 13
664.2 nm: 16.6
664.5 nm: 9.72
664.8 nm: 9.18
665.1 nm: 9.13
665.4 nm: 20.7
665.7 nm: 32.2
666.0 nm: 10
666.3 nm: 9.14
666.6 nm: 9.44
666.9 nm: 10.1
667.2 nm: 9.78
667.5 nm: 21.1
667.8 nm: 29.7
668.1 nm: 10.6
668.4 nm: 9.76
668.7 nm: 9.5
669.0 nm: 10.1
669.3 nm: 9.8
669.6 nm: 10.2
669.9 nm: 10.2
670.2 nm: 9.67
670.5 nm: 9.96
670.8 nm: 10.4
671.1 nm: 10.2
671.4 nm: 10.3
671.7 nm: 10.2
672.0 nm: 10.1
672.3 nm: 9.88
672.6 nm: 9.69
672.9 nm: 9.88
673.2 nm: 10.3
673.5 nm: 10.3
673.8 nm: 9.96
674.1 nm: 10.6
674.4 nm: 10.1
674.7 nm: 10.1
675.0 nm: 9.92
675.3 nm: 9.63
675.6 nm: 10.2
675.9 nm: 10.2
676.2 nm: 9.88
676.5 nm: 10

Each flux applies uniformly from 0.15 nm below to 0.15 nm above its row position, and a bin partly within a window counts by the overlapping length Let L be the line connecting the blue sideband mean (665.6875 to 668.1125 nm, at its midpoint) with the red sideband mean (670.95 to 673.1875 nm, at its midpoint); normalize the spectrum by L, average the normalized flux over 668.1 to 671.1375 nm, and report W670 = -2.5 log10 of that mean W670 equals 0.233 mag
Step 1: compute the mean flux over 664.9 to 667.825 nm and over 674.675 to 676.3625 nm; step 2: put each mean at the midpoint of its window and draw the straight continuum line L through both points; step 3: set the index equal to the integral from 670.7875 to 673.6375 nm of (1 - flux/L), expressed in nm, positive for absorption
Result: 0.44 nm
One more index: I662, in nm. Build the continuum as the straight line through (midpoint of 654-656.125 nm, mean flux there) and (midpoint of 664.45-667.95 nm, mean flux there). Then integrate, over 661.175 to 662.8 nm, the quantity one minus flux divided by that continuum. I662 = 0.378 nm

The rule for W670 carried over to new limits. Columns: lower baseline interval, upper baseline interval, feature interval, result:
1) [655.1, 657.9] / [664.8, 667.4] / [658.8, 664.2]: 0.16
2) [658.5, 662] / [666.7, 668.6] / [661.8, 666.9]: 0.03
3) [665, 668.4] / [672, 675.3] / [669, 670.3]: 0.30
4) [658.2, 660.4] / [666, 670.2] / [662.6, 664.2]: -0.04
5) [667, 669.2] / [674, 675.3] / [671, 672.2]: 0.18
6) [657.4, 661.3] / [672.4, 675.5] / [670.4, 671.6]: -0.02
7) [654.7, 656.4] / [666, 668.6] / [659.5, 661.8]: 0.15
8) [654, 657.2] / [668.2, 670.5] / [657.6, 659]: 0.07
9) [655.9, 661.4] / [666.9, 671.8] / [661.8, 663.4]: 0.06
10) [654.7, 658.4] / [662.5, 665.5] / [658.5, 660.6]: 0.11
